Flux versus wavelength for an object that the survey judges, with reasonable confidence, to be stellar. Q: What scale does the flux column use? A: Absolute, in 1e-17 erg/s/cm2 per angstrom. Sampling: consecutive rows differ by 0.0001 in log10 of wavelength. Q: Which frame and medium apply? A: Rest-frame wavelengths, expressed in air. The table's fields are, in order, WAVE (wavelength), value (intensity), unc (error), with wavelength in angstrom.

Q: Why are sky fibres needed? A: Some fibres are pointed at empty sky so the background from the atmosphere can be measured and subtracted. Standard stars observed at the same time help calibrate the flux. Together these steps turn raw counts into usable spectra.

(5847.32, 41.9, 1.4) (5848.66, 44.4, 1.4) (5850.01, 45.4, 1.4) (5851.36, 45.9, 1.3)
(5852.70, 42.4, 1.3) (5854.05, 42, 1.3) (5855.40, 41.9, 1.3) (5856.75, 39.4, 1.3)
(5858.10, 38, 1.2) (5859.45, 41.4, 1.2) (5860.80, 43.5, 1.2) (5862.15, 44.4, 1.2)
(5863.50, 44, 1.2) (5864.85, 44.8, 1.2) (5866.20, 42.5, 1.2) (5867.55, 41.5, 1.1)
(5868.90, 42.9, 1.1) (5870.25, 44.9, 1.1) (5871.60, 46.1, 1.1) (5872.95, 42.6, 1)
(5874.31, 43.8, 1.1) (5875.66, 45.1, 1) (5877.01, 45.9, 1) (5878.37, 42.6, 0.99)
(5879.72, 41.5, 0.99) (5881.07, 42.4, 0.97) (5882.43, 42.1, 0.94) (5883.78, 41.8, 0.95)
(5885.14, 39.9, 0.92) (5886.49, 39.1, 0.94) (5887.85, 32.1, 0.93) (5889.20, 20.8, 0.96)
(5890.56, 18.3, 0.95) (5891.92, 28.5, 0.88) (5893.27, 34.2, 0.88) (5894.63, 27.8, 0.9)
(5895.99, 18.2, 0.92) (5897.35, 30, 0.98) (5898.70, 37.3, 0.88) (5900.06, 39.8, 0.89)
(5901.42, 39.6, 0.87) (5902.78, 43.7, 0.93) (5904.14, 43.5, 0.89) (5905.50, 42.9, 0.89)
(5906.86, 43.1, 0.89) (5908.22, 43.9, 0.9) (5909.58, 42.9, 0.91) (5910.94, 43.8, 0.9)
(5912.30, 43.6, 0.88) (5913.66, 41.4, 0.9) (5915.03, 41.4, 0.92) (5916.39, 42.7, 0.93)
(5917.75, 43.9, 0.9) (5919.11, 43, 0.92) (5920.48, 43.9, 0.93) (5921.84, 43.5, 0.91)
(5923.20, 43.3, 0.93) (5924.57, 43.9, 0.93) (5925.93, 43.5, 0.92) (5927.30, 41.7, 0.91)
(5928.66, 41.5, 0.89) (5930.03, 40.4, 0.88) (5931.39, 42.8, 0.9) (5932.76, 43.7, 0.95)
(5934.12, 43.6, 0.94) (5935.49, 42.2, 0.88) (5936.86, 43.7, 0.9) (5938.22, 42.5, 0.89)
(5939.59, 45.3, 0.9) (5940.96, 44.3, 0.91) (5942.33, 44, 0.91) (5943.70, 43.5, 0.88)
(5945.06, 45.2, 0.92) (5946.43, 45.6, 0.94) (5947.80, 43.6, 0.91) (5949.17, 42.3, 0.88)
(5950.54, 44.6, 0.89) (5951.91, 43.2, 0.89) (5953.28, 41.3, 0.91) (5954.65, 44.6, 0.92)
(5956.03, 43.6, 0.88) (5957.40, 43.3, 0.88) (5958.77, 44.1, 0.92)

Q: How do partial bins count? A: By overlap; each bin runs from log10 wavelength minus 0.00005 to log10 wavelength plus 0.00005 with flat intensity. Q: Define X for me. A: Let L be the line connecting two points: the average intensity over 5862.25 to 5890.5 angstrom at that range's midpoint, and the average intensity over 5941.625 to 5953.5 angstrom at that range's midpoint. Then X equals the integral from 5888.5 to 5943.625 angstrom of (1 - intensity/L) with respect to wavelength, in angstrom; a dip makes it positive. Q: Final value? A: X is 3.7 angstrom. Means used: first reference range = 40.9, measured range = 39.8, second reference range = 43.8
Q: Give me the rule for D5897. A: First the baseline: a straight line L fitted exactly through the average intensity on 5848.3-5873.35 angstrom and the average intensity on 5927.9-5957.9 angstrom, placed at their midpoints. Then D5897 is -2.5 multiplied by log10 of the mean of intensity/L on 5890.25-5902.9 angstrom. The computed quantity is 0.339 mag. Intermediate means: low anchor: 43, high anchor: 43.4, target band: 31.6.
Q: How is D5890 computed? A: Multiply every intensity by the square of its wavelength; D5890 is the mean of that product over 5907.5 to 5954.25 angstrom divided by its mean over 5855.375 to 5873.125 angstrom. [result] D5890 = 1.0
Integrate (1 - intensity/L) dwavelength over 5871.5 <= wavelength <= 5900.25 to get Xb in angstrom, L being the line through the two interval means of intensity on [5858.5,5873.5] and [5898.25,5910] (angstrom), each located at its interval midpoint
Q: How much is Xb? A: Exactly 4.4 angstrom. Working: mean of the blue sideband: 43.4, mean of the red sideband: 41.9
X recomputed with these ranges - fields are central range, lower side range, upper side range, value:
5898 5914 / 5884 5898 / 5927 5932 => -3.77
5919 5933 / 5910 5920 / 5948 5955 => 0.04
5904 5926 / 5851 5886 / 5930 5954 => 0.04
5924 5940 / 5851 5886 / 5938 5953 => 0.34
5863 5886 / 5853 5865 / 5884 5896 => -4.74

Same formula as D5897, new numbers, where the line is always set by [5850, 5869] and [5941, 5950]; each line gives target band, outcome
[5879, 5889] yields 0.11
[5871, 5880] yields -0.03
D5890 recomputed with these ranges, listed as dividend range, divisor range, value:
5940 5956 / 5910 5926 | 1.03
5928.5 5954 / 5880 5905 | 1.28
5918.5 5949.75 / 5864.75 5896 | 1.16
